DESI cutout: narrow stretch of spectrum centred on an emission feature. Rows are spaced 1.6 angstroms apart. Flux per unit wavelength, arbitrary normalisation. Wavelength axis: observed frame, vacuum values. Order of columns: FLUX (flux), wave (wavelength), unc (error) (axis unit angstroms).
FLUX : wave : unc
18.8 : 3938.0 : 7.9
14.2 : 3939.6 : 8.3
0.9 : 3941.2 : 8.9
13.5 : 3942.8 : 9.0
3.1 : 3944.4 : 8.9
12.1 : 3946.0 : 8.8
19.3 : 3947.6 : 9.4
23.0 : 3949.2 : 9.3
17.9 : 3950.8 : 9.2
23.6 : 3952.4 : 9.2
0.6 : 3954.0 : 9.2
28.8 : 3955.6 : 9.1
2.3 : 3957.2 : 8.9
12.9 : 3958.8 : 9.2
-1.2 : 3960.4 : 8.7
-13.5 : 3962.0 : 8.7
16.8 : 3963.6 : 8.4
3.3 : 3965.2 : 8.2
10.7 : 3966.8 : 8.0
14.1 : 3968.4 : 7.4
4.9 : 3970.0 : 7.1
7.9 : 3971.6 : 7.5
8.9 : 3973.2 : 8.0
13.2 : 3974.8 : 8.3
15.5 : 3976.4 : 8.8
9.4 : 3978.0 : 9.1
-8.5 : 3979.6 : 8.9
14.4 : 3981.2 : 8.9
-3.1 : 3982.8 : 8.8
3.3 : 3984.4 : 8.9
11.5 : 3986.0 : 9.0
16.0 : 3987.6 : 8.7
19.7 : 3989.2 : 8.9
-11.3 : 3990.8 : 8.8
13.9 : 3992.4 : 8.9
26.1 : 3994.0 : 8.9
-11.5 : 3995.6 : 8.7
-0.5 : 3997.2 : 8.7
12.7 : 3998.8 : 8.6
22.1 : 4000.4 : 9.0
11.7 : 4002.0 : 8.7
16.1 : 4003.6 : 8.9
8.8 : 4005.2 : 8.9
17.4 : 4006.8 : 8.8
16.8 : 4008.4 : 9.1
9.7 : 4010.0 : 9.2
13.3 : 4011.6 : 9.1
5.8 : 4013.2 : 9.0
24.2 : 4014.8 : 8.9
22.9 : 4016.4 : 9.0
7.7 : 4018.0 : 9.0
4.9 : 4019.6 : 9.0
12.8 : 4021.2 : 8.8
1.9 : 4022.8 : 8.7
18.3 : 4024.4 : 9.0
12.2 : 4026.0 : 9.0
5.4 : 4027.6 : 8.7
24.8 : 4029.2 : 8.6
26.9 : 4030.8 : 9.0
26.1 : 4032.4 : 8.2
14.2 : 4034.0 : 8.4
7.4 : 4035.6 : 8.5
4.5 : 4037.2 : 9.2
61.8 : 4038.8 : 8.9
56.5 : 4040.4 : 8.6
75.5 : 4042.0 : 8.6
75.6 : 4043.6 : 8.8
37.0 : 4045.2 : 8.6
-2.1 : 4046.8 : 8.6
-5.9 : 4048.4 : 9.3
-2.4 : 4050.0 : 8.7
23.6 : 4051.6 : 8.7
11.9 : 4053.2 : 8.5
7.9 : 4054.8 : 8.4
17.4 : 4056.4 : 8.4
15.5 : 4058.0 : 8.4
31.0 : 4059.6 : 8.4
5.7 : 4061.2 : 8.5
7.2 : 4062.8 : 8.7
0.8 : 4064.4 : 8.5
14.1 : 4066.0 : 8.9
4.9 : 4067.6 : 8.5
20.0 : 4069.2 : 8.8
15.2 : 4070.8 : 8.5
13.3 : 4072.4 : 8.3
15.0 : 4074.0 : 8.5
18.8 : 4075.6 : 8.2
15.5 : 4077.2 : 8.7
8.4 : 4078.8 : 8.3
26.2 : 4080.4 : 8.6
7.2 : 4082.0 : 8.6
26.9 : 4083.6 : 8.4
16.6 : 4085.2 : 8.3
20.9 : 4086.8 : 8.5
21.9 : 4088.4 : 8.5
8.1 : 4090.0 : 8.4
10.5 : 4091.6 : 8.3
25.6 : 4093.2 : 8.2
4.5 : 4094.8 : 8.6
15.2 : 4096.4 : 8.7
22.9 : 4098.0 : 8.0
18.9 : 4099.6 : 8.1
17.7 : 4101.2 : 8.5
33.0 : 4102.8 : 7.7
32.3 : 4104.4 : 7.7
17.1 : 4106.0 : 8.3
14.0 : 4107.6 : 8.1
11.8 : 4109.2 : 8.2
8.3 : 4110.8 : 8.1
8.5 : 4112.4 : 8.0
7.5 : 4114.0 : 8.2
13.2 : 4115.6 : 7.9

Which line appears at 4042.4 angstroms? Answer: [O II] 3727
